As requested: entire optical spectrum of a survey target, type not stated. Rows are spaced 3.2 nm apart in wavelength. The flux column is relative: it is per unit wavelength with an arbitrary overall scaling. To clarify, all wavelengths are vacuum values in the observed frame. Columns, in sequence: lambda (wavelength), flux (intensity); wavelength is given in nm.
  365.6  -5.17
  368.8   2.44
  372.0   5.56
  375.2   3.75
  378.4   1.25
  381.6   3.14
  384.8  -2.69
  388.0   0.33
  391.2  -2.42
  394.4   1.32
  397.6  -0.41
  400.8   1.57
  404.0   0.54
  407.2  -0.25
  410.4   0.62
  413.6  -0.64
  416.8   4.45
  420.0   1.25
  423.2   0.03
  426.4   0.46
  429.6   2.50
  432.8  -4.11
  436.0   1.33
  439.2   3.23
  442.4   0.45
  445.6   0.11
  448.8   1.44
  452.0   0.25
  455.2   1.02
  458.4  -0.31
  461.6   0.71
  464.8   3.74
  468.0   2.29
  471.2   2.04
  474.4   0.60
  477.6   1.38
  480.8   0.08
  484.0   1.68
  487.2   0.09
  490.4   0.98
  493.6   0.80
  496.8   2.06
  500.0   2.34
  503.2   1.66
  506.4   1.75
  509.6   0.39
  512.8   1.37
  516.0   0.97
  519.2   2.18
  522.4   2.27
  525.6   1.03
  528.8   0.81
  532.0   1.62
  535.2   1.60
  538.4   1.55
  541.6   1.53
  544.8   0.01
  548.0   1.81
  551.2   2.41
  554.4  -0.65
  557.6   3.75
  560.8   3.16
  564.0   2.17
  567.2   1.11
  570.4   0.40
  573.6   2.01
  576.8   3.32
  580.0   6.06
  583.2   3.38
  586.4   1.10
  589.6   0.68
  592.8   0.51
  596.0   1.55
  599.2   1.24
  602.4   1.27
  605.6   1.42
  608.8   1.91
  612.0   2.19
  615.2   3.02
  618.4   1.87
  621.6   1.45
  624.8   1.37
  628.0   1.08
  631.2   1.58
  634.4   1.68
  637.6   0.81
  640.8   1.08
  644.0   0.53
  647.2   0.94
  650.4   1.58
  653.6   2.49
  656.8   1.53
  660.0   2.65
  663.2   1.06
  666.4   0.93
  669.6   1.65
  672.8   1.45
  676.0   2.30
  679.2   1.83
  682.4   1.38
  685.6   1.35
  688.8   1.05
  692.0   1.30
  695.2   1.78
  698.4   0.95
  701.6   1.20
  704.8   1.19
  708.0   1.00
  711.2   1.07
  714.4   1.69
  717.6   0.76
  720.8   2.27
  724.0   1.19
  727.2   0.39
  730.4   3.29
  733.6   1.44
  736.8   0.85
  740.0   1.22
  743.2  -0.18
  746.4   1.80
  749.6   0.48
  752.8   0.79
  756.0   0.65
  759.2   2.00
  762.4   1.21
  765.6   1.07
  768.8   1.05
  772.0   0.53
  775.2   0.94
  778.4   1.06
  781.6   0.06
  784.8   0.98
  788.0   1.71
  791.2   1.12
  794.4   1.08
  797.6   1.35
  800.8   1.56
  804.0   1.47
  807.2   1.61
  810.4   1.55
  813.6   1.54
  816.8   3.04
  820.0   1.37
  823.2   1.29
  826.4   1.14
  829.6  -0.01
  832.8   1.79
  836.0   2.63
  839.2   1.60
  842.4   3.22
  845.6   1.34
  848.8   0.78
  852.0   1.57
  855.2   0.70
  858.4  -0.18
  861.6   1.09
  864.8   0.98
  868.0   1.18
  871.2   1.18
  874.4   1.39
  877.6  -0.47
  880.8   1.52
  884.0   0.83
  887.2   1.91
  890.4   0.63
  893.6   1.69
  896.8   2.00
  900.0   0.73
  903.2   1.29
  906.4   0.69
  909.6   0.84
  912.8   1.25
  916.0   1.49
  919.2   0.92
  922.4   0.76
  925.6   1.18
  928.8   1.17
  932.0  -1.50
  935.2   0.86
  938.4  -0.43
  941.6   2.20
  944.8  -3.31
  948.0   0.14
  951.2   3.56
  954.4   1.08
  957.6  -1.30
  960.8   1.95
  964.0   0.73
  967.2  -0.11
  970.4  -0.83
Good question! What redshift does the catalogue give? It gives 0.24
